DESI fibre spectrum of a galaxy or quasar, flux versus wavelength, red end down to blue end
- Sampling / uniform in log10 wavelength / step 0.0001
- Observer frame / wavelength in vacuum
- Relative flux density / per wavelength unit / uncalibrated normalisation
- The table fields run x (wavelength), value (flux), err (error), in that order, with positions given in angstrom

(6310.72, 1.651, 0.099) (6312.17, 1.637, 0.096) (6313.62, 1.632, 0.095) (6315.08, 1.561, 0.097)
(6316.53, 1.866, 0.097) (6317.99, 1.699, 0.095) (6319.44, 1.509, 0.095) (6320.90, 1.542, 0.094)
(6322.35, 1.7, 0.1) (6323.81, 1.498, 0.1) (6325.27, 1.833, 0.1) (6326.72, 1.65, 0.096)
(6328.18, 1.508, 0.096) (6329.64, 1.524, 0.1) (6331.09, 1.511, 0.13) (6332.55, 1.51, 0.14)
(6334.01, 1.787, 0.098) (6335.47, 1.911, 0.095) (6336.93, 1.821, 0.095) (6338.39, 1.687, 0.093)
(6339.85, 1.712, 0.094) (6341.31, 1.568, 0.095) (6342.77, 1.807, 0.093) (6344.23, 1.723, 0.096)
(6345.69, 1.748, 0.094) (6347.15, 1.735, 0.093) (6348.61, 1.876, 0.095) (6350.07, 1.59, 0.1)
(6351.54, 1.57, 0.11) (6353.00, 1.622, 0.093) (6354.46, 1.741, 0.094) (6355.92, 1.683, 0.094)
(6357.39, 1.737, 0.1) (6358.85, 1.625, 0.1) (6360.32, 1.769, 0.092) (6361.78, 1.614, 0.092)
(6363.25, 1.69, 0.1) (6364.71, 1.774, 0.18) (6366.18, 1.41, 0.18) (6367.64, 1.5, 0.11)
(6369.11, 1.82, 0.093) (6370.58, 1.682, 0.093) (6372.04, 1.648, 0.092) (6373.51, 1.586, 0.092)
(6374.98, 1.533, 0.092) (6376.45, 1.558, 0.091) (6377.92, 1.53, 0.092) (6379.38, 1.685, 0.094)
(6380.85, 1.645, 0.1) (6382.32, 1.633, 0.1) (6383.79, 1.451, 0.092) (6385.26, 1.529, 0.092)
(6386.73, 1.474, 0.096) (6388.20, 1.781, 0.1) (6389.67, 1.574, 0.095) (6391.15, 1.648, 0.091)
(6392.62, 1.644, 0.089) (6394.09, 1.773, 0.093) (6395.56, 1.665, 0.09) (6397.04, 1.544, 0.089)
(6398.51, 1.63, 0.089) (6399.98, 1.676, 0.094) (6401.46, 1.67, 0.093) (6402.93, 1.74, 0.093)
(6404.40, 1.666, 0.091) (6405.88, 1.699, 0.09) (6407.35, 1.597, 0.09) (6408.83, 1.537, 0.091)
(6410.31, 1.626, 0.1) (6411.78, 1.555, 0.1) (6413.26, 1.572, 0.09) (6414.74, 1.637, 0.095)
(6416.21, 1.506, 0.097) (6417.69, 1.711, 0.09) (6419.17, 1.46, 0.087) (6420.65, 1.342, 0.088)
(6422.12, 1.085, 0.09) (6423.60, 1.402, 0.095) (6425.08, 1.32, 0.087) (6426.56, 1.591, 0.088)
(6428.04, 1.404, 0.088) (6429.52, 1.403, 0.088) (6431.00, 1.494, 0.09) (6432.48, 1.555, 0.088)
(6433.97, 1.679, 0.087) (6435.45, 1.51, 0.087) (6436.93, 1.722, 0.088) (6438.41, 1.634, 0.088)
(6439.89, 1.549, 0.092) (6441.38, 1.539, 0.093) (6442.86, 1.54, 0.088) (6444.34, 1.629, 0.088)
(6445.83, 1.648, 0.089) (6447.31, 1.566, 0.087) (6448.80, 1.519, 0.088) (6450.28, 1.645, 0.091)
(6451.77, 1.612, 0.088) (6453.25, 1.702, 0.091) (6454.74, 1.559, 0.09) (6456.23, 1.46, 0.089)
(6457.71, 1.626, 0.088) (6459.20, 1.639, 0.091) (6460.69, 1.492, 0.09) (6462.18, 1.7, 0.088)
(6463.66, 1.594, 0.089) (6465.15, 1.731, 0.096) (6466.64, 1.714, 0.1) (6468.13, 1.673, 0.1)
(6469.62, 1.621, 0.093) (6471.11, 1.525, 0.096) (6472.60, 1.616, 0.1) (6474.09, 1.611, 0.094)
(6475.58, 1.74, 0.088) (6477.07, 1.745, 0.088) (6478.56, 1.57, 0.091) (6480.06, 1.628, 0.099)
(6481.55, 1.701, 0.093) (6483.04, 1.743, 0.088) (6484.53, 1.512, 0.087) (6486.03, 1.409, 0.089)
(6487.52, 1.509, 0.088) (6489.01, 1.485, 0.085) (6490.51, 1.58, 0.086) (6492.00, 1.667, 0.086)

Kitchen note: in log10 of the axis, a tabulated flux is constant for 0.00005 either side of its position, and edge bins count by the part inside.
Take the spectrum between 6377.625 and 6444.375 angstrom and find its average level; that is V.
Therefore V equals 1.57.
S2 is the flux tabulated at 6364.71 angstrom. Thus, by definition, 1.774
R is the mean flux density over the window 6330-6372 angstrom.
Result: 1.68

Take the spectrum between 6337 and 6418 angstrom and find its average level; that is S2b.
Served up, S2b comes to 1.64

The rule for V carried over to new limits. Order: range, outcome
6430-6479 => 1.61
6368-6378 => 1.62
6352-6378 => 1.64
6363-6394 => 1.61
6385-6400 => 1.63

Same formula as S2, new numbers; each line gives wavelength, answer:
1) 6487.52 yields 1.509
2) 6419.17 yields 1.46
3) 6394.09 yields 1.773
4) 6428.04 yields 1.404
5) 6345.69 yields 1.748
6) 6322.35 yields 1.7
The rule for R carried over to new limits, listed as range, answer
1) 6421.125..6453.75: 1.53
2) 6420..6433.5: 1.41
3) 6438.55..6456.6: 1.58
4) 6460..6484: 1.65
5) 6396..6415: 1.63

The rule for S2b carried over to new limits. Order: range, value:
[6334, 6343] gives 1.75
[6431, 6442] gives 1.59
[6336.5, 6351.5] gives 1.72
